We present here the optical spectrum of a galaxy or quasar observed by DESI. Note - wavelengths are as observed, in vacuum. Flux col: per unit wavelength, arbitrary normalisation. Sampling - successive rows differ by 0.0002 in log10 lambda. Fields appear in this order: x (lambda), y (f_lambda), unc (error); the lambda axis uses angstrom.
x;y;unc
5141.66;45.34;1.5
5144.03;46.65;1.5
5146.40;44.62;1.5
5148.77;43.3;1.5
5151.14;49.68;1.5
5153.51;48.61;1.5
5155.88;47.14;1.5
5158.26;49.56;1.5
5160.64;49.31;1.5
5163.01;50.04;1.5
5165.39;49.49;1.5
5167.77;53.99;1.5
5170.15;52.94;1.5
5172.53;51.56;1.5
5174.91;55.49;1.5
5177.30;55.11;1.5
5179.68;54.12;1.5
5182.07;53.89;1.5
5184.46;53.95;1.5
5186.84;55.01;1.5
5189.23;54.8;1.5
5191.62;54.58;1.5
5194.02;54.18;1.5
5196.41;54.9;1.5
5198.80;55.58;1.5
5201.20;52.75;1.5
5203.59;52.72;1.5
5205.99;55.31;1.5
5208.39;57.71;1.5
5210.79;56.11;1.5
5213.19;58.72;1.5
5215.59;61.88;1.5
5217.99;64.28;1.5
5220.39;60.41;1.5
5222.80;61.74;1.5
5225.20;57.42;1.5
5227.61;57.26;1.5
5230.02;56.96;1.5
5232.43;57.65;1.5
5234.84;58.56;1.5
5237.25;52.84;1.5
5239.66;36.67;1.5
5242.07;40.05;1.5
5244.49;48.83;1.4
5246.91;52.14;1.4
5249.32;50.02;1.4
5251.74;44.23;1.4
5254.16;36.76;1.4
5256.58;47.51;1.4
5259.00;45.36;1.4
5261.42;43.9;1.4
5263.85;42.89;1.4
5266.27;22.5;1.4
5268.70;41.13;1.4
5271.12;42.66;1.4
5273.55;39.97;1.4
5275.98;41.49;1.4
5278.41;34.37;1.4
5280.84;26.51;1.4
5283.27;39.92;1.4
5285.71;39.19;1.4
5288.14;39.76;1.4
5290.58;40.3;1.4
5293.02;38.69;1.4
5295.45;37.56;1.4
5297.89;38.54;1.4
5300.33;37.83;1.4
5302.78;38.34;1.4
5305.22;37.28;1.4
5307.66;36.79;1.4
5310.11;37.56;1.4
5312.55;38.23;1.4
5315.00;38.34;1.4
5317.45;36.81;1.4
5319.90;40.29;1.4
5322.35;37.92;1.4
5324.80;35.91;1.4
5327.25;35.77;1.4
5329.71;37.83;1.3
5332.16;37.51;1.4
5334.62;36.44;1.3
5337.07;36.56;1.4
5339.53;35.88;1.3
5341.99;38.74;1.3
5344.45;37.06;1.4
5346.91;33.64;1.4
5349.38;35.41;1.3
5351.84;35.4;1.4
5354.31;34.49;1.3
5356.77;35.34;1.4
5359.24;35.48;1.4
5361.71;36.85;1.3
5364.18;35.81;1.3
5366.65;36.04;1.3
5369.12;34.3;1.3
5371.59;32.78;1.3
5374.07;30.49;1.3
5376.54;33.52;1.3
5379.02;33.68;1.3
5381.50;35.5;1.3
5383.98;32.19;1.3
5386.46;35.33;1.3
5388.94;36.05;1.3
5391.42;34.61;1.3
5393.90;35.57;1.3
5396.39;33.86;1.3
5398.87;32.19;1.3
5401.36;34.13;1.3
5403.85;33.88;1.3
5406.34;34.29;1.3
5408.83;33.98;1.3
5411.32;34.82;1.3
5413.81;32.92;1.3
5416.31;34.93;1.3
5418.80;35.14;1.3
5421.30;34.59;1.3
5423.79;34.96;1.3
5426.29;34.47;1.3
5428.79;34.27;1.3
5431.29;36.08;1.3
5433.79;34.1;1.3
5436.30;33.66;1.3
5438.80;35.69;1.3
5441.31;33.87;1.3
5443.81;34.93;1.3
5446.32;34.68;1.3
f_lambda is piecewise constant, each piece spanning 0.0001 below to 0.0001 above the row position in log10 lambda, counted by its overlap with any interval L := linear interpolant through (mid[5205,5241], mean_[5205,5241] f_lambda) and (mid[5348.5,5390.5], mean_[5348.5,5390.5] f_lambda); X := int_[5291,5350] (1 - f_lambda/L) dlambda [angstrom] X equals 6.48 angstrom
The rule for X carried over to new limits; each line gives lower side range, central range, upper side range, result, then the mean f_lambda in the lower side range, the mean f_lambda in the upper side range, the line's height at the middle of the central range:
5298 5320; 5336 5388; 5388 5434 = 1.6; 37.8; 34.5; 36.1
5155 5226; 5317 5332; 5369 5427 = 1.4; 54.9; 34.1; 41.4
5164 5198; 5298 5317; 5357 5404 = 1.7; 53.9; 34.4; 41.5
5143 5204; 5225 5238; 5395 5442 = -2.5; 51.7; 34.3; 47.6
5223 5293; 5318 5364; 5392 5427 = 2.8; 44.3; 34.3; 38.8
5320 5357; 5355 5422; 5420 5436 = 2.0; 36.4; 34.7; 35.4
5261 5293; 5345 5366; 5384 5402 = 0.1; 37.9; 34.4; 35.5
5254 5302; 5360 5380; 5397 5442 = 1.0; 38.9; 34.3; 35.9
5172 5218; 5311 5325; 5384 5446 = 1.8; 55.5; 34.5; 43.7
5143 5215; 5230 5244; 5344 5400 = -0.8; 52.5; 34.6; 47.1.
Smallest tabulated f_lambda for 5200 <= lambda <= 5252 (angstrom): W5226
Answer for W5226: 36.67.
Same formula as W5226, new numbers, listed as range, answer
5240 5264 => 36.76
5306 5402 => 30.49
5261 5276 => 22.5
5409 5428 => 32.92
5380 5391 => 32.19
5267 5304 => 26.51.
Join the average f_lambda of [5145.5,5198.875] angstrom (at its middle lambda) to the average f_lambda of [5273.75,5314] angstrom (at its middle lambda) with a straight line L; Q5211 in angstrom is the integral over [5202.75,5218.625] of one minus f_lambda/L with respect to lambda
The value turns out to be -3.6 angstrom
